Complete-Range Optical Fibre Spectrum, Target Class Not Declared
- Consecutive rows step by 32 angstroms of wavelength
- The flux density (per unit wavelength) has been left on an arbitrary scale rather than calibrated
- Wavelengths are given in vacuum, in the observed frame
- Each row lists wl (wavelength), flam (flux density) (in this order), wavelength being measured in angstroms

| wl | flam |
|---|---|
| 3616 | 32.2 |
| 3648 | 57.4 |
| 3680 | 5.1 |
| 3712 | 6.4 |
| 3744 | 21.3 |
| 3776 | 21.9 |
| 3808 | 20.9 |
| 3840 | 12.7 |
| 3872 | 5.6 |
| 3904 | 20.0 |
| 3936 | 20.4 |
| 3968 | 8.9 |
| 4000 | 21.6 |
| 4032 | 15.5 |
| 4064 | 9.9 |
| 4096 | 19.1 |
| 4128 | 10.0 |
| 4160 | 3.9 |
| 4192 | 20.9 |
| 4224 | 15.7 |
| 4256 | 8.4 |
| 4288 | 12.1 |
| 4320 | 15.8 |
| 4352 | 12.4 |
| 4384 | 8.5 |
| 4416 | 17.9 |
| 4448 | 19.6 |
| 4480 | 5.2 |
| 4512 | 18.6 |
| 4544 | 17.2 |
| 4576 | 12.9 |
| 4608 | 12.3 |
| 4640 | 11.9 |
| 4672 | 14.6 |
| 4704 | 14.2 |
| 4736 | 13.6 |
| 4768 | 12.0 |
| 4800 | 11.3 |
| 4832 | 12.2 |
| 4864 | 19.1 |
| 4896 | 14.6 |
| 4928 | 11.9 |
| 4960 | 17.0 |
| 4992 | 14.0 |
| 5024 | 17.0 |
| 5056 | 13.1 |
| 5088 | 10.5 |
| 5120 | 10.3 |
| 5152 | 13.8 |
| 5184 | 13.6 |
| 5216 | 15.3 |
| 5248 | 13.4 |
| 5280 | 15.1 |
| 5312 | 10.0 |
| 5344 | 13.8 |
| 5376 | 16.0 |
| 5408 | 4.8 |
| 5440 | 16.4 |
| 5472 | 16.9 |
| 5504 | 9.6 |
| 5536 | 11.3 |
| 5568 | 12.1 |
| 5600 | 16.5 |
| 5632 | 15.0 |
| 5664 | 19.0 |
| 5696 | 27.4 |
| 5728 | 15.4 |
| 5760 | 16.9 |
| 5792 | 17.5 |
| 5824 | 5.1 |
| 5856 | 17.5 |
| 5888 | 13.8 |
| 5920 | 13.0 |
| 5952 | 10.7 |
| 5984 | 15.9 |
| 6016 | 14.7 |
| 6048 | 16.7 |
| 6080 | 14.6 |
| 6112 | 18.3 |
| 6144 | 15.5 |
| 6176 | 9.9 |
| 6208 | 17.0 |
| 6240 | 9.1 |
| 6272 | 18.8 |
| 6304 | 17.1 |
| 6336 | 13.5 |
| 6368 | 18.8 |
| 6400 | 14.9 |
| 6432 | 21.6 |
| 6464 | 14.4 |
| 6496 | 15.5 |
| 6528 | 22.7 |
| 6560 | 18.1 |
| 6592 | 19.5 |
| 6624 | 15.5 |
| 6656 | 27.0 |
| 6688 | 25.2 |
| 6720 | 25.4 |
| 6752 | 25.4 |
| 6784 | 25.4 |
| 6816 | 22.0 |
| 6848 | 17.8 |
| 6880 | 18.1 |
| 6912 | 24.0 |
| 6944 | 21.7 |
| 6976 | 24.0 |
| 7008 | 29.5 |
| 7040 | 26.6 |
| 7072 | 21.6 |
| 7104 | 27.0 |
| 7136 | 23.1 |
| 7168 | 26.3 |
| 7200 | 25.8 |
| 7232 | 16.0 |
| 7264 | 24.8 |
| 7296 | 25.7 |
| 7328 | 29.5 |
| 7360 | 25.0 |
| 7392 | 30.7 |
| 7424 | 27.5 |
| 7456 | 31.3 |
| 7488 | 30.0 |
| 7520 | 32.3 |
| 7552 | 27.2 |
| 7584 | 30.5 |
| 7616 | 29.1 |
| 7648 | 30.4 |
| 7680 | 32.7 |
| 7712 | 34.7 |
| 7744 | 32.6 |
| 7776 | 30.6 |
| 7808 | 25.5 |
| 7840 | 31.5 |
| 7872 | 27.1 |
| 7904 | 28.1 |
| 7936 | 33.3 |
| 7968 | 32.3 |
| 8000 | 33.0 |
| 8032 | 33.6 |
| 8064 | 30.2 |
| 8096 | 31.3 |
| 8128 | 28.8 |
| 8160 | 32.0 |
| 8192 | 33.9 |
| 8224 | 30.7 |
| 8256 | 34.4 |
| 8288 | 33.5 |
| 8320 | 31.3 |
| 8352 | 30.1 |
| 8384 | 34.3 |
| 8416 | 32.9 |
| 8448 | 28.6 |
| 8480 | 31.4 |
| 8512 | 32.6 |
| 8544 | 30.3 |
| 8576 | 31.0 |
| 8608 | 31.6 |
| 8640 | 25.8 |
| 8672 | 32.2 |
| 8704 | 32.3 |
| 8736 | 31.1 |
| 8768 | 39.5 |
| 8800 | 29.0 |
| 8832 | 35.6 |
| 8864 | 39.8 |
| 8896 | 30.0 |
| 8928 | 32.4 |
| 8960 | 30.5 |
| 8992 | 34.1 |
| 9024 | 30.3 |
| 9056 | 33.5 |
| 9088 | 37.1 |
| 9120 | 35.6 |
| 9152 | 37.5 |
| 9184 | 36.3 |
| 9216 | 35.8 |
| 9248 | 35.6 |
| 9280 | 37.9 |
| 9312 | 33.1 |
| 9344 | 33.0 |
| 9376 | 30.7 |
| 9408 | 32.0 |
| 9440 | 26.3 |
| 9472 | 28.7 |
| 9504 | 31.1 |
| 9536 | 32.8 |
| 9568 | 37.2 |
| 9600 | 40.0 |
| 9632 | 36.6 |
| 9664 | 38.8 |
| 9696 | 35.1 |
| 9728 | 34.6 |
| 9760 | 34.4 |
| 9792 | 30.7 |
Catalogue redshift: 0.67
